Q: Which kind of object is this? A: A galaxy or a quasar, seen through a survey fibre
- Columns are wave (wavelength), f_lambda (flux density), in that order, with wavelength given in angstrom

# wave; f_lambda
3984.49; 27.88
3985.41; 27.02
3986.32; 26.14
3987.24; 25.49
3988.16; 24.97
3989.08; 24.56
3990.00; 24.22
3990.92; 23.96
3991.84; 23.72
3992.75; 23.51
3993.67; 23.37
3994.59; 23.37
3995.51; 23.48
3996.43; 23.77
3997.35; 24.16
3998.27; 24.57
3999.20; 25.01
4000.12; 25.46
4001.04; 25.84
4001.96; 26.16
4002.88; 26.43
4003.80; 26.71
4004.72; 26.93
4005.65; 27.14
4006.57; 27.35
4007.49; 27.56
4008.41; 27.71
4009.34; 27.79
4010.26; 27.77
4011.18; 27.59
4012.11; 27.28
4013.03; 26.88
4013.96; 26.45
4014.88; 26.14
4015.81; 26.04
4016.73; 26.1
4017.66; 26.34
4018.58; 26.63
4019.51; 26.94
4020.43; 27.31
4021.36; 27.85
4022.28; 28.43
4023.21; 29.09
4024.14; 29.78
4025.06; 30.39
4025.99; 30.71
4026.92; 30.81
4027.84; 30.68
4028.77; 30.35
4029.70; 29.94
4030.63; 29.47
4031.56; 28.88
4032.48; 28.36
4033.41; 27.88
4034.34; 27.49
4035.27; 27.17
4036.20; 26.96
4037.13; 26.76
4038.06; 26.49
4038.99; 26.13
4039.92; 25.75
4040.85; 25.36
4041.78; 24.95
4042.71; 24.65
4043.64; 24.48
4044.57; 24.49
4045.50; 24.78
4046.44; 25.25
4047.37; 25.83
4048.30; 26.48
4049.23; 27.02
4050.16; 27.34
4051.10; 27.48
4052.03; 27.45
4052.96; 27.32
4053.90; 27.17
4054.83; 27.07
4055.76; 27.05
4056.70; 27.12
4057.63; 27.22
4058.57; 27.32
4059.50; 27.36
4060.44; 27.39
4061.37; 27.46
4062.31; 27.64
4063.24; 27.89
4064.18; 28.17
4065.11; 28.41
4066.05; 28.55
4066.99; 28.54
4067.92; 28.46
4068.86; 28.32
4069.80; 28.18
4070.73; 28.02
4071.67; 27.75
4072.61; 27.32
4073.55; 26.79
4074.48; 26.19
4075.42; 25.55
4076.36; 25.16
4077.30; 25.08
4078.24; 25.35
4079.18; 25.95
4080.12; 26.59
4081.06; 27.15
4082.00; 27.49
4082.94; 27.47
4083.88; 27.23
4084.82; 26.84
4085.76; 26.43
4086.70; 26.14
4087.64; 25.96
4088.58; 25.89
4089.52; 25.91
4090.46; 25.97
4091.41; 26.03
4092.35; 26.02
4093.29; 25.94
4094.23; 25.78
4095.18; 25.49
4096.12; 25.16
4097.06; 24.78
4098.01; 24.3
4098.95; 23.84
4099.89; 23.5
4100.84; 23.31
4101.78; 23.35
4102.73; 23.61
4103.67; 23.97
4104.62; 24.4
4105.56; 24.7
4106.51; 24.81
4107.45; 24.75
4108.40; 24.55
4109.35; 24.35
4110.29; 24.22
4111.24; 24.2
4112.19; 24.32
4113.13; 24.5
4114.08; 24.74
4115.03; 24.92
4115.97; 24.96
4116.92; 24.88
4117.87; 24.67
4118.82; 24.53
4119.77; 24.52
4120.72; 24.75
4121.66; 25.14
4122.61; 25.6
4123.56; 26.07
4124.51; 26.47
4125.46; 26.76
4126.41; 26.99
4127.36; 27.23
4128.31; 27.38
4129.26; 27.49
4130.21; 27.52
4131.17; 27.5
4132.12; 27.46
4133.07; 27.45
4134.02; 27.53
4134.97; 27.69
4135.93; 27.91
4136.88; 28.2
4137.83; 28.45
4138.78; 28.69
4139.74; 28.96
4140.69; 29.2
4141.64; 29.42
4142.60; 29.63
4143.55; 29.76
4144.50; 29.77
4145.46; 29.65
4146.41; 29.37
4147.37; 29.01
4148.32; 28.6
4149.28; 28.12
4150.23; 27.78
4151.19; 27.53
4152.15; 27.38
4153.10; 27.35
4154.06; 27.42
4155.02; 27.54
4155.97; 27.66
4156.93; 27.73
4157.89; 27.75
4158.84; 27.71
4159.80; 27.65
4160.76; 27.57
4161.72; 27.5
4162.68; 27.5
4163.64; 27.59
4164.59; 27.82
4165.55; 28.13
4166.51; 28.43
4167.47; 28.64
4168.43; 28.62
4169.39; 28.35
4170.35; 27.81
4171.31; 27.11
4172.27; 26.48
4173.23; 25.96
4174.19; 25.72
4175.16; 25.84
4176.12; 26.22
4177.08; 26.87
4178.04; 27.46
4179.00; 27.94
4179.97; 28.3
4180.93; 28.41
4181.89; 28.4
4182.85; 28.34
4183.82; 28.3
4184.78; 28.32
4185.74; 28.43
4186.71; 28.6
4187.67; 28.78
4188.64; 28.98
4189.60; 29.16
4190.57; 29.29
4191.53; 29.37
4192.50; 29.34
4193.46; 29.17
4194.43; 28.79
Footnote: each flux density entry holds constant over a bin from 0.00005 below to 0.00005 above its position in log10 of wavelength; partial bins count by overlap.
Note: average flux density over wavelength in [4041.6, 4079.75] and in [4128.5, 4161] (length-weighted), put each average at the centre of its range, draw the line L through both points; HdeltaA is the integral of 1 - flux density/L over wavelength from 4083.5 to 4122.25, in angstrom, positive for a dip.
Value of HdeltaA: 3.60 angstrom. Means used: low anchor 26.8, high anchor 28.2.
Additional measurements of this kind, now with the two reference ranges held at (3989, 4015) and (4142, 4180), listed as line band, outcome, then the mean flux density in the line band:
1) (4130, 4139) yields -0.1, 27.8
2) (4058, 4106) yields 0.9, 26.3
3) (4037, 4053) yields 0.2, 26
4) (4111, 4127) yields 1.2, 25.2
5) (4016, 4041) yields -2.0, 28.1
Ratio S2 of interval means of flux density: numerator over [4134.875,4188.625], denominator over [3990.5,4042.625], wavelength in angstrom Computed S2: 1.0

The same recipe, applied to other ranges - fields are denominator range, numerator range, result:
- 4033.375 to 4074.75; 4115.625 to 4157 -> 1.02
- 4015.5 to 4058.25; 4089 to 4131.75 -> 0.92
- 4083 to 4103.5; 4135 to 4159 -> 1.12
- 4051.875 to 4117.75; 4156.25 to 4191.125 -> 1.07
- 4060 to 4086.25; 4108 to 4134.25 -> 0.95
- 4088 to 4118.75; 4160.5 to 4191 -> 1.12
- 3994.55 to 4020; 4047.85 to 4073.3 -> 1.05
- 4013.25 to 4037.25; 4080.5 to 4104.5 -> 0.90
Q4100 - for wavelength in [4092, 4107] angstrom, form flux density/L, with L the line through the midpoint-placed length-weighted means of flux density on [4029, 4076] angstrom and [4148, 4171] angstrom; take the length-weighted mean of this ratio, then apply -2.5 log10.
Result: 0.12 mag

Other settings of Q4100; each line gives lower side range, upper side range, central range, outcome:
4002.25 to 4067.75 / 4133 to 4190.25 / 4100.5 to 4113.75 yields 0.147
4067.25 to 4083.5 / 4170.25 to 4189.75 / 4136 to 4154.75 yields -0.047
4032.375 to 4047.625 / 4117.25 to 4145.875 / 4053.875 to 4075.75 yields -0.048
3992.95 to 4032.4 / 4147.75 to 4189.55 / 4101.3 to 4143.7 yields 0.057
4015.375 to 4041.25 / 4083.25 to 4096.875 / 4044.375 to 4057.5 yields 0.027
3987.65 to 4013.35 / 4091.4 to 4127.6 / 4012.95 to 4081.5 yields -0.081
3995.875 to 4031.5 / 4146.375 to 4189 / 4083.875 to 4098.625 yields 0.073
